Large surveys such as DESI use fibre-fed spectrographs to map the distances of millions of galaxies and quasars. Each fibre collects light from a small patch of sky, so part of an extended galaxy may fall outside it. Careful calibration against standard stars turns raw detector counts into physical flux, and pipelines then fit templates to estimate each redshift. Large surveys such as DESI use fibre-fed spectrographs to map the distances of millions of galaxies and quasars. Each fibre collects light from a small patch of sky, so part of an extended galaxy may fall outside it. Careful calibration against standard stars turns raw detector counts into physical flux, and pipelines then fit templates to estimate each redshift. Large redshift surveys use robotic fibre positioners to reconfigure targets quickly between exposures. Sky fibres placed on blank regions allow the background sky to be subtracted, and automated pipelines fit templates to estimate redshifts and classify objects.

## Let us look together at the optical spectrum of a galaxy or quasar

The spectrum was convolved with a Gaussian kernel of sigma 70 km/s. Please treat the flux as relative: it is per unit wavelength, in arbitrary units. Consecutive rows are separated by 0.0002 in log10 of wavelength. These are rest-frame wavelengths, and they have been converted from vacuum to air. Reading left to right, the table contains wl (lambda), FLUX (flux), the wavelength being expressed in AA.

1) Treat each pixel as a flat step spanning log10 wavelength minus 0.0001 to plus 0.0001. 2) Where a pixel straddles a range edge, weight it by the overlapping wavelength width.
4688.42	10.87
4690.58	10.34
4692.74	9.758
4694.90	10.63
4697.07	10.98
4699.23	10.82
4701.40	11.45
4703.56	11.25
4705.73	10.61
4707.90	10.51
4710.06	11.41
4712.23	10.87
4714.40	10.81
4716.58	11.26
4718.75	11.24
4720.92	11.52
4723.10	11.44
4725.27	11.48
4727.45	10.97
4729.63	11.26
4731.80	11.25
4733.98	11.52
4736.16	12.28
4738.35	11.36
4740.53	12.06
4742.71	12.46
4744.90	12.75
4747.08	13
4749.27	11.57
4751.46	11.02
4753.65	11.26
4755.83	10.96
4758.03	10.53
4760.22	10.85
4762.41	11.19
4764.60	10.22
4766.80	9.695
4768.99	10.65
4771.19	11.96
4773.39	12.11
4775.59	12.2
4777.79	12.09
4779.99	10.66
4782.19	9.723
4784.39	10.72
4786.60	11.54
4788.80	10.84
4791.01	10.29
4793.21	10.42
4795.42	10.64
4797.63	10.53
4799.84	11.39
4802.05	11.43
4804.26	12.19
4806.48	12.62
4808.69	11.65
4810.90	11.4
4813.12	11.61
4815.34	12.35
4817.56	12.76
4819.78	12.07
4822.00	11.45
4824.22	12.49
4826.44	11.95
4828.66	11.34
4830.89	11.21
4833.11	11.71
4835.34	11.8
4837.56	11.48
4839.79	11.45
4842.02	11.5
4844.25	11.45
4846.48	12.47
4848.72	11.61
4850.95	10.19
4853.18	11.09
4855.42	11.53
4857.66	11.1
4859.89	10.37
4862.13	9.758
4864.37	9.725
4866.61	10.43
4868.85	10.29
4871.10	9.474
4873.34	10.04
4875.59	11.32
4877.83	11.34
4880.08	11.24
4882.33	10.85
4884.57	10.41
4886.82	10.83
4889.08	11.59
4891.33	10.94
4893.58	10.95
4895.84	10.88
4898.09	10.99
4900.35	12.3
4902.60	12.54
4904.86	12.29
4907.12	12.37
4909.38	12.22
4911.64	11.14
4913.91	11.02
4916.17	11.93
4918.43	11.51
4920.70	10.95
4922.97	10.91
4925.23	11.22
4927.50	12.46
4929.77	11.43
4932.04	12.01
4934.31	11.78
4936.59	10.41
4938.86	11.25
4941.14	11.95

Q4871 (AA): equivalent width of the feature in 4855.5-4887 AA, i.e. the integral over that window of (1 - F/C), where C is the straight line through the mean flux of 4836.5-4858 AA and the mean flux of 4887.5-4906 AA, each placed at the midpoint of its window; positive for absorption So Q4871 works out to 2.5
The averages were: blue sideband 11.4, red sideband 11.5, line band 10.5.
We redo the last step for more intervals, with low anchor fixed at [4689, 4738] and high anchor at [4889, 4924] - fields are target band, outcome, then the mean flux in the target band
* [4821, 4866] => 0.44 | 11.3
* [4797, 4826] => -1.43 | 11.9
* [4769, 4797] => 0.42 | 11.1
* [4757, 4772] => 0.66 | 10.7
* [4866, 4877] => 1.07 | 10.3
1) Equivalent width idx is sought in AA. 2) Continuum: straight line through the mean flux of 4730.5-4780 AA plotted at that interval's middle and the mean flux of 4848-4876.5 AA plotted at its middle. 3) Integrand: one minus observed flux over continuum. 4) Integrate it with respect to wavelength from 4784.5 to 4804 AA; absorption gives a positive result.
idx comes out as 0.3 AA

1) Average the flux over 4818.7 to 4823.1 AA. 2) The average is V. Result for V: 11.8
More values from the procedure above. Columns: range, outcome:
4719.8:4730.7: 11.3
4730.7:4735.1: 11.4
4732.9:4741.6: 11.8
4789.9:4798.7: 10.5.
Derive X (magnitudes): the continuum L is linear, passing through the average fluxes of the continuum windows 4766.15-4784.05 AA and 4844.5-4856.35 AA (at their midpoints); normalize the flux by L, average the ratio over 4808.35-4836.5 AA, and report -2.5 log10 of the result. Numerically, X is -0.05 mag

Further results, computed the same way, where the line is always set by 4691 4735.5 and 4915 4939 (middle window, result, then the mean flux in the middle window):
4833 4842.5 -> -0.028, 11.6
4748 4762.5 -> 0.006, 11.1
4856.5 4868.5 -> 0.105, 10.3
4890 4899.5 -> 0.039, 11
